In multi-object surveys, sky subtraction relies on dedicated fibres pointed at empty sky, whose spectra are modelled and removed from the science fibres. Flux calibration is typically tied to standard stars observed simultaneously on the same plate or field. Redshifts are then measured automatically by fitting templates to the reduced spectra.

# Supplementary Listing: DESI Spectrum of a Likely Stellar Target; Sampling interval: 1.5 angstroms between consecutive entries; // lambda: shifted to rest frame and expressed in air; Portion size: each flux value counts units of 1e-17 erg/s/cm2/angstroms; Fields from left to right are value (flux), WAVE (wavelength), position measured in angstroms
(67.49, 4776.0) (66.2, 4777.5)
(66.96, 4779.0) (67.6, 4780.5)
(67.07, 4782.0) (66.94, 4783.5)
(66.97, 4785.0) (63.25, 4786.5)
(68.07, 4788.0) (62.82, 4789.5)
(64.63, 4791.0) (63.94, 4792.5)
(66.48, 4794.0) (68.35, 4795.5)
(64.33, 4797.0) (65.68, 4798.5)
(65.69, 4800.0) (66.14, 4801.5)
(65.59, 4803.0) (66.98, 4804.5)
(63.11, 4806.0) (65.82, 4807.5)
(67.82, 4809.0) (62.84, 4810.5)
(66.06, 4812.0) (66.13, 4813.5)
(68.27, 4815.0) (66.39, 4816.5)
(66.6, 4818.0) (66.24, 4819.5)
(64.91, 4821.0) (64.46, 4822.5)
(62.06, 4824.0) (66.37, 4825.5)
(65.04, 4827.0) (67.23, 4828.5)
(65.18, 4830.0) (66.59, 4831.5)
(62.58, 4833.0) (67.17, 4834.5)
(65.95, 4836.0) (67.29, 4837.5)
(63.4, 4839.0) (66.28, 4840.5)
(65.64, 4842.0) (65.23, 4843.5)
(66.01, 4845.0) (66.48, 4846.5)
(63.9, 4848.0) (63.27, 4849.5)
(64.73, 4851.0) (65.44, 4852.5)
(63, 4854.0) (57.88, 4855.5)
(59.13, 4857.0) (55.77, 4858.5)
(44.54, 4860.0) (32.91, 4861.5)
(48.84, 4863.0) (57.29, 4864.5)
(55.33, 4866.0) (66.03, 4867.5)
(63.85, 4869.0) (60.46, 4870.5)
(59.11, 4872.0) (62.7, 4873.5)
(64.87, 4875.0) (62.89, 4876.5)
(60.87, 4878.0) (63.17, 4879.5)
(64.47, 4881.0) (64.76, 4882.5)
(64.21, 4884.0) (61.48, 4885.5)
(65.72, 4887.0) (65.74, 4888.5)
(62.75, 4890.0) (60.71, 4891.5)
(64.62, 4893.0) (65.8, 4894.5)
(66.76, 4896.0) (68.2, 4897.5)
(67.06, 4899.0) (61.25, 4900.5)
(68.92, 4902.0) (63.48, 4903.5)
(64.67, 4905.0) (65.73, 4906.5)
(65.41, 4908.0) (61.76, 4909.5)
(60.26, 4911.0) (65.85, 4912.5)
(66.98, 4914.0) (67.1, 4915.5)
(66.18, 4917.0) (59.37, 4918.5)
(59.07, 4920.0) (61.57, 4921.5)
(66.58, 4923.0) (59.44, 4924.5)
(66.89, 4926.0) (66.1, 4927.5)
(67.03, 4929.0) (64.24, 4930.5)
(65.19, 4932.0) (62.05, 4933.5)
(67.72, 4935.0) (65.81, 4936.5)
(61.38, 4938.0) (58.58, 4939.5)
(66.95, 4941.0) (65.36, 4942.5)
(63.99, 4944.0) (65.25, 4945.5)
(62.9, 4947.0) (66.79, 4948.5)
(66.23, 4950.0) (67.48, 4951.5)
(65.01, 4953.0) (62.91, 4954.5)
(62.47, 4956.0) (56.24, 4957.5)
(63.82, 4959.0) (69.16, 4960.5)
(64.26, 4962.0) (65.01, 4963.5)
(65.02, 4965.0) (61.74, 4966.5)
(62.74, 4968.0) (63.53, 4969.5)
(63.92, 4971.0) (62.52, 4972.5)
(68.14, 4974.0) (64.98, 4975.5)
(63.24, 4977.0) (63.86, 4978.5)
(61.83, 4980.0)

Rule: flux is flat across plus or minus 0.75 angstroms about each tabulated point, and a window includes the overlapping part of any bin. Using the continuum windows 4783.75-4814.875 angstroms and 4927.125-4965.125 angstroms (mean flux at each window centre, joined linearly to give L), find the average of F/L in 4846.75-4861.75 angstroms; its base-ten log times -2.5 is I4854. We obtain 0.12 mag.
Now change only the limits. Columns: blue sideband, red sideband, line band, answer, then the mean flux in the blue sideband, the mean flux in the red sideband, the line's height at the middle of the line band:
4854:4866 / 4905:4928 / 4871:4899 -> -0.12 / 51.9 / 63.9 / 57.2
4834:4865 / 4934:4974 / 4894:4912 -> -0.04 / 60.5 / 64.2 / 62.4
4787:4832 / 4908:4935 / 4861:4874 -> 0.15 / 65.6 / 64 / 64.8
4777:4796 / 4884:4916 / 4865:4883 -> 0.05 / 66.1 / 64.7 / 65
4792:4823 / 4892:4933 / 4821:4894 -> 0.05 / 65.8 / 64.6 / 65.2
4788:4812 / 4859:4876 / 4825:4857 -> -0.09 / 65.5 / 56.1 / 59.8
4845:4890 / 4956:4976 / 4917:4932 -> -0.02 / 60.4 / 63.9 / 62.4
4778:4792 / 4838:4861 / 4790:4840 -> -0.03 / 66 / 61.8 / 64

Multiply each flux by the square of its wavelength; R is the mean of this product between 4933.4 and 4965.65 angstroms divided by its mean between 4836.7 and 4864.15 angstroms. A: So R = 1.12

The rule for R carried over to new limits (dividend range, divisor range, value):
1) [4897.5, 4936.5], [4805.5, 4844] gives 1.02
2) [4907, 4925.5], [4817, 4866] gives 1.05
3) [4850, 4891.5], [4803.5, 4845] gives 0.93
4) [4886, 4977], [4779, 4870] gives 1.06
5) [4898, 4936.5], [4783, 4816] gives 1.03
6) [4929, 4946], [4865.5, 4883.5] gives 1.06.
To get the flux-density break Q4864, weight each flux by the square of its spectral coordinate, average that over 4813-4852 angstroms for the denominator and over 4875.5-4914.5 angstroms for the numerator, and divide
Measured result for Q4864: 1.01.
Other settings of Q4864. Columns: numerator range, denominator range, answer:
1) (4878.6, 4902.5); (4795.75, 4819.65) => 1.02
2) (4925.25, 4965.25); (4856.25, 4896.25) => 1.10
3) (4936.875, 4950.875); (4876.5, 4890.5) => 1.03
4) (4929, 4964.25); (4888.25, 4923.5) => 1.02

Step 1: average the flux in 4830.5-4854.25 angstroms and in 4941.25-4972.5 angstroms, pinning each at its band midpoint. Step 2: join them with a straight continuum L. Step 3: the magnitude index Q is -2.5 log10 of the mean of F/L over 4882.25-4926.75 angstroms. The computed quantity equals 0.01 mag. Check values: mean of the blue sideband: 65.2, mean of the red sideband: 64.2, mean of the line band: 64.3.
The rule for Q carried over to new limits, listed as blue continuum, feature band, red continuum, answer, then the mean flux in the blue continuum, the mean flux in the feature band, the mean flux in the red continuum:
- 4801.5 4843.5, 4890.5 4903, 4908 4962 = -0.01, 65.6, 65.3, 64.1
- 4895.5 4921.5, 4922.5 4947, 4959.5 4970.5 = 0.00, 64.5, 64.5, 64.5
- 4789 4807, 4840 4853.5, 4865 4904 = -0.01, 65.4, 65.2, 63.6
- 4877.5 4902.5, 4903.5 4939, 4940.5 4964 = 0.01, 64.5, 64.1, 64.6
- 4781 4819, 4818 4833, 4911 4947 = 0.00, 65.9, 65.3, 64.2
